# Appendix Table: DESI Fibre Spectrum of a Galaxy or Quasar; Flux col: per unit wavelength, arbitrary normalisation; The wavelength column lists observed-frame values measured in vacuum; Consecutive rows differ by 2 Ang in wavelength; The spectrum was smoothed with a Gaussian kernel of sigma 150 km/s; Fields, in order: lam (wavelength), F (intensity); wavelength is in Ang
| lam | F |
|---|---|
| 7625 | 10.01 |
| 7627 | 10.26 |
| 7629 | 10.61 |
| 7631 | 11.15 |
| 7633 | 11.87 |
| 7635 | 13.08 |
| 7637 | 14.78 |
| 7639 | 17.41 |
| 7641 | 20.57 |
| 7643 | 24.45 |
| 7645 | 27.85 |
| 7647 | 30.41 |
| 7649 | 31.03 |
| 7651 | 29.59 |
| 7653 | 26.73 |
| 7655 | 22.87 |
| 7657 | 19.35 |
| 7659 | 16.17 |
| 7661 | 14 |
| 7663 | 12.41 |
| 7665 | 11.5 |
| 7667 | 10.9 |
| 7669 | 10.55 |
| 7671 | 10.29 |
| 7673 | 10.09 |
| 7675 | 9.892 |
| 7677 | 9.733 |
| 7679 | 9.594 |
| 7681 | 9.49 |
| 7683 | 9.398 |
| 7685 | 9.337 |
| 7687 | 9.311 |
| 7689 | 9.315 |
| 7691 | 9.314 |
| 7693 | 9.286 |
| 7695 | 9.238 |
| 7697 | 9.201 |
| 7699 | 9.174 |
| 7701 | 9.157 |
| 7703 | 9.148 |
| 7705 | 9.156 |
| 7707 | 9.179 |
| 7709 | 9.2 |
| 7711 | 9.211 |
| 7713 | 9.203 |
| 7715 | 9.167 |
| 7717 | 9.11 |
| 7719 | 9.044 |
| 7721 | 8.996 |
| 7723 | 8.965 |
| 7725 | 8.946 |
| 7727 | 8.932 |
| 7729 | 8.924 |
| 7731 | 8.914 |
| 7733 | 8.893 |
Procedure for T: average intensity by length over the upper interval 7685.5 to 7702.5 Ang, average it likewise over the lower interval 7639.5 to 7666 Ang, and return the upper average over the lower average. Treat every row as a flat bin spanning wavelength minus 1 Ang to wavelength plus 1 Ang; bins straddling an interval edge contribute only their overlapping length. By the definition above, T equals 0.42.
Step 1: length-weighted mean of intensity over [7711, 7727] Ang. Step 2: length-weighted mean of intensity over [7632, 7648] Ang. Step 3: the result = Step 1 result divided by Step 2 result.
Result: 0.5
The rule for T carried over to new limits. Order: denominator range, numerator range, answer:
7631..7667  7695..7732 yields 0.46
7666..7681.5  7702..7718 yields 0.91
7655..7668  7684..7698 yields 0.63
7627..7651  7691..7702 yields 0.47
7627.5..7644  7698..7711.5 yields 0.60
